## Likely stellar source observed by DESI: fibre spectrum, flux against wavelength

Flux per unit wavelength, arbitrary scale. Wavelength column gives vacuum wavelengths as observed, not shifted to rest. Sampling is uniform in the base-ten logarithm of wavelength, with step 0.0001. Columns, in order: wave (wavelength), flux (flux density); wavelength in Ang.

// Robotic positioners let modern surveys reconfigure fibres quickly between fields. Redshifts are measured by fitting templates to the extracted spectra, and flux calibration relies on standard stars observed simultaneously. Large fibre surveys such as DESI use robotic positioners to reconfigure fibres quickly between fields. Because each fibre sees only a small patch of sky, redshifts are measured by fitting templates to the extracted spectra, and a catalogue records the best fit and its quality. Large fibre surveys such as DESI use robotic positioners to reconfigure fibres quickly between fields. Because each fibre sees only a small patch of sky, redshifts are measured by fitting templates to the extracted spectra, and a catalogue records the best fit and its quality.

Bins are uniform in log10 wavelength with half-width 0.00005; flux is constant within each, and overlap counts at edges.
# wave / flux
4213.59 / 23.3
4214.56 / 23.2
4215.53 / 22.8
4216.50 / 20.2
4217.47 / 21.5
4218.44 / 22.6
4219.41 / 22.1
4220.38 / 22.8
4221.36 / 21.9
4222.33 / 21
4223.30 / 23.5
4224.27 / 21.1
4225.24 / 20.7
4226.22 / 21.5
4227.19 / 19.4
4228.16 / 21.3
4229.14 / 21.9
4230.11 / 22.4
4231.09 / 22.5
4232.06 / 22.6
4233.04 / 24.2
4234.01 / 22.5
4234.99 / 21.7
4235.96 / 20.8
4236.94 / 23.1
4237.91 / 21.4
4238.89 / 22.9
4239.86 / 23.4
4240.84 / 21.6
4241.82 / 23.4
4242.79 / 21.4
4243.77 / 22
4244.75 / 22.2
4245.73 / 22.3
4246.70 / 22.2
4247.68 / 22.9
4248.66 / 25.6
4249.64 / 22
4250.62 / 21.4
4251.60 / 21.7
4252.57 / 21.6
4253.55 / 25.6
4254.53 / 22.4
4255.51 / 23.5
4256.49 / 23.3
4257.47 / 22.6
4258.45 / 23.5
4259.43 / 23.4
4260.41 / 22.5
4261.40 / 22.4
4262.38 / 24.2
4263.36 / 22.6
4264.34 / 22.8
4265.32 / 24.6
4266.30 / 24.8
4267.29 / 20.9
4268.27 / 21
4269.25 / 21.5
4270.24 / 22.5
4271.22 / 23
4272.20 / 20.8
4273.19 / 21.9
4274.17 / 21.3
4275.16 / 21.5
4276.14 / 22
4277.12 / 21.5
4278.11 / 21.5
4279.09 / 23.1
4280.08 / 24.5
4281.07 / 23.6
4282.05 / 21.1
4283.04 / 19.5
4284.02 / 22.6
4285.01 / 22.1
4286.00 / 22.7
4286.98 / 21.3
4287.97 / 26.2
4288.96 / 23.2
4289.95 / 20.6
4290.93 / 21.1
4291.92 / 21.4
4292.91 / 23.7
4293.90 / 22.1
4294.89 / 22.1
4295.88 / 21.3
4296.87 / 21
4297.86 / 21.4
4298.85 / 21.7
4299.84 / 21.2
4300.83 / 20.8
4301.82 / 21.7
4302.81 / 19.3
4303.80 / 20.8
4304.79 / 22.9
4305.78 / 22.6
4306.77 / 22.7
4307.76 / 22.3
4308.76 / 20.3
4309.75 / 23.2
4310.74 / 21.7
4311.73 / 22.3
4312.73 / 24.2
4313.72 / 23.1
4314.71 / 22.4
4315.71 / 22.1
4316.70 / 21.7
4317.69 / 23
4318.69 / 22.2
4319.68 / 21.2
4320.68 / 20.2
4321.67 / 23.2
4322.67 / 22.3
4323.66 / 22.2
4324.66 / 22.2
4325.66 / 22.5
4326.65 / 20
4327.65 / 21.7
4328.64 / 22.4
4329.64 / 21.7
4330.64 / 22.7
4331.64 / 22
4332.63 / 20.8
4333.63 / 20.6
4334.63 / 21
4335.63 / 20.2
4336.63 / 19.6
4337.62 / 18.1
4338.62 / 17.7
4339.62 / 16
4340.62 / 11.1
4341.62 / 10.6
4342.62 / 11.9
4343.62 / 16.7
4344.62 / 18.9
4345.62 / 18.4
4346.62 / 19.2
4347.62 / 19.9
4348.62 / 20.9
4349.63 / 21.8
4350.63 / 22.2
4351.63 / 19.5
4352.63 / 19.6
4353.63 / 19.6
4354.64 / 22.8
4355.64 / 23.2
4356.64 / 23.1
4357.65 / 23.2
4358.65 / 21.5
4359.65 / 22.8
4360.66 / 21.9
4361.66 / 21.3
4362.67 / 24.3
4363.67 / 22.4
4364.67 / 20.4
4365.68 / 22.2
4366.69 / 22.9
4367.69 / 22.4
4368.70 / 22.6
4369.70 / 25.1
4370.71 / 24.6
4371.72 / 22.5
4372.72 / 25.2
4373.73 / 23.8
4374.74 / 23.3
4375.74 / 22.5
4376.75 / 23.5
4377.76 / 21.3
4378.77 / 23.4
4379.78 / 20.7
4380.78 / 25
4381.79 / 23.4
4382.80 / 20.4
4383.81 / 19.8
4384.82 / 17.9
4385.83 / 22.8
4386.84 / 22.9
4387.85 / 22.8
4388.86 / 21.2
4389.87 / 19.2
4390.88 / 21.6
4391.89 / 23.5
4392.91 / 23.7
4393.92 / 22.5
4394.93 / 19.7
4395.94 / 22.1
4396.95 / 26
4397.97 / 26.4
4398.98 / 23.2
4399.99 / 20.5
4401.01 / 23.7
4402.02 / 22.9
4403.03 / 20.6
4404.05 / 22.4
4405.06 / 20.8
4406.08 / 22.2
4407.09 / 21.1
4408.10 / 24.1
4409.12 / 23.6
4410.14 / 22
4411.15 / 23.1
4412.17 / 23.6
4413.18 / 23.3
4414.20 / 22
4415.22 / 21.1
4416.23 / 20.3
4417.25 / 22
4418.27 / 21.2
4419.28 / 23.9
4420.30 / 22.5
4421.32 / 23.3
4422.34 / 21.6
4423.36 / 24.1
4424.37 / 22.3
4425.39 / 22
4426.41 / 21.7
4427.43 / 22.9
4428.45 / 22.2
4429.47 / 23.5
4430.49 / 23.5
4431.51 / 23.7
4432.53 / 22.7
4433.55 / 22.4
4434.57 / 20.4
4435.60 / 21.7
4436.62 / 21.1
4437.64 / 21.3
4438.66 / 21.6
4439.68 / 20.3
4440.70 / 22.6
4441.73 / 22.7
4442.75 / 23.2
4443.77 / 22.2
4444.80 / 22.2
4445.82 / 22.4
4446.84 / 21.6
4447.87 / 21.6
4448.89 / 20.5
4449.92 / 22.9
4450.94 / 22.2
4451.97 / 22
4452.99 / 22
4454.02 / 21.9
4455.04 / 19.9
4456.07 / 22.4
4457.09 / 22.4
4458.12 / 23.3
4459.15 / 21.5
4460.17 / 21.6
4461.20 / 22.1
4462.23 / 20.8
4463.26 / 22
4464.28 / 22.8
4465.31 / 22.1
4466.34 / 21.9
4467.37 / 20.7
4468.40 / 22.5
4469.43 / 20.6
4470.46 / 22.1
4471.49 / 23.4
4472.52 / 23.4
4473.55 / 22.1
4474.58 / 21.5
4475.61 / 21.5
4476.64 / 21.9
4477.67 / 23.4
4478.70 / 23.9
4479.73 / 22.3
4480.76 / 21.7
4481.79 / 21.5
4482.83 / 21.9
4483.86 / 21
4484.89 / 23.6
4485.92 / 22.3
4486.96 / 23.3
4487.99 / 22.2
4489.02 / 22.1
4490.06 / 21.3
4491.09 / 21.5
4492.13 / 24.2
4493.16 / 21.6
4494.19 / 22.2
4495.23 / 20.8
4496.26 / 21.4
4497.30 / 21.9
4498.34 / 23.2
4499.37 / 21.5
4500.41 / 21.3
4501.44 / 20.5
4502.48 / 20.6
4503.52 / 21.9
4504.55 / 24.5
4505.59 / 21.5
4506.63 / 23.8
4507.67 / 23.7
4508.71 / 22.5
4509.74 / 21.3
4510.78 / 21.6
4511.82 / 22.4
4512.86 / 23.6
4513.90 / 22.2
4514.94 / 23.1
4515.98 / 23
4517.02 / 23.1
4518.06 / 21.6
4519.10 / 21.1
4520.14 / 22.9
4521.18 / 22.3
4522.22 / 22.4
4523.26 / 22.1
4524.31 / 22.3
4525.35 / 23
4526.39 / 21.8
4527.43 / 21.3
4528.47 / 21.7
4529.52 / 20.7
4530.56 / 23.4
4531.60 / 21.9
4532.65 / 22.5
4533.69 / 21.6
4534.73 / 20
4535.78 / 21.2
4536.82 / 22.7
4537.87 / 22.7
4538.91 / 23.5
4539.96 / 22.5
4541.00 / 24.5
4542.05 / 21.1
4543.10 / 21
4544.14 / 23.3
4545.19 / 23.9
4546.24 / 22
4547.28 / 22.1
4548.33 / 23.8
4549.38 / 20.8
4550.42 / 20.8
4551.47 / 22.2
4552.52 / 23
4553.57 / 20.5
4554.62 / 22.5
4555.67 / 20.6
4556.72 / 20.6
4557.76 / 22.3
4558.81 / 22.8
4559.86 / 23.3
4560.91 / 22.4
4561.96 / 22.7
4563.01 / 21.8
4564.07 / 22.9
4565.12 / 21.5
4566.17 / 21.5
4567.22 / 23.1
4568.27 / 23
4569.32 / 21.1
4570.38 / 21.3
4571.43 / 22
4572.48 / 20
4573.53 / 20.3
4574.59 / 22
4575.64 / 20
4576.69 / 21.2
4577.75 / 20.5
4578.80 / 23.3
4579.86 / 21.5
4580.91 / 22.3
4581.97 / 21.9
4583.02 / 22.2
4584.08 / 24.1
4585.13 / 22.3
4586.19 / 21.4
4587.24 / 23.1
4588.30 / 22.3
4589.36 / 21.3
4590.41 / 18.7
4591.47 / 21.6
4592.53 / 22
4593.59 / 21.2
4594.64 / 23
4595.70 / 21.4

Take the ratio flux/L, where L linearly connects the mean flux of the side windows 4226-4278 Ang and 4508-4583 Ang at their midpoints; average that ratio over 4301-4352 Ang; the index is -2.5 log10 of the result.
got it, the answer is 0.09 mag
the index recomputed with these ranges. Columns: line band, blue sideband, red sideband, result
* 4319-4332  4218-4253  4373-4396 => 0.01 mag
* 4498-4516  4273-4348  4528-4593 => -0.03 mag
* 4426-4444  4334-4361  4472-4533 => -0.06 mag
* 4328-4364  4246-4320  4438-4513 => 0.12 mag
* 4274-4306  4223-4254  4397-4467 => 0.02 mag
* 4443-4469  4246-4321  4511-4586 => 0.01 mag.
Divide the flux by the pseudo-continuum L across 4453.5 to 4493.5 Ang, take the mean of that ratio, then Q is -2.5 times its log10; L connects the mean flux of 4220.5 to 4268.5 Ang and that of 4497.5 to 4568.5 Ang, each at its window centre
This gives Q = 0.007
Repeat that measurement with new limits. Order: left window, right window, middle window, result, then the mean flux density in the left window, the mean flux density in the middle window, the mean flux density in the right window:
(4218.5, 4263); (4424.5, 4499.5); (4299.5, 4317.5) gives 0.02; 22.4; 22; 22.1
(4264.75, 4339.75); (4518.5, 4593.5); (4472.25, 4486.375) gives -0.02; 21.8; 22.3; 22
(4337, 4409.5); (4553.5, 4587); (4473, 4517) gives -0.03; 21.4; 22.2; 21.9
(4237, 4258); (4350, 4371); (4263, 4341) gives 0.04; 22.7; 21.7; 22.2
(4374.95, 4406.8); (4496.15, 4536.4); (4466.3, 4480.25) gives 0.00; 22.2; 22.2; 22.1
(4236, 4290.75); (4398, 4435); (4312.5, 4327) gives 0.02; 22.5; 22.2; 22.5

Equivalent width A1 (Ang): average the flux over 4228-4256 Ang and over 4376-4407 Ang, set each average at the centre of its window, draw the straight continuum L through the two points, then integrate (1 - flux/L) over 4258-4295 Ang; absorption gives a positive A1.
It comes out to 0.07 Ang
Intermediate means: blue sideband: 22.5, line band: 22.4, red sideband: 22.2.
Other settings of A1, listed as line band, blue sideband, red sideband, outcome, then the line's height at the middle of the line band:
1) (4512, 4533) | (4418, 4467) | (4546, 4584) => -0.3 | 22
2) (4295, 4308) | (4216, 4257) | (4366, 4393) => 0.5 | 22.4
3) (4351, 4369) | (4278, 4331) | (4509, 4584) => 0.1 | 22.1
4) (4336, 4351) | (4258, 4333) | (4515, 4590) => 3.1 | 22.1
